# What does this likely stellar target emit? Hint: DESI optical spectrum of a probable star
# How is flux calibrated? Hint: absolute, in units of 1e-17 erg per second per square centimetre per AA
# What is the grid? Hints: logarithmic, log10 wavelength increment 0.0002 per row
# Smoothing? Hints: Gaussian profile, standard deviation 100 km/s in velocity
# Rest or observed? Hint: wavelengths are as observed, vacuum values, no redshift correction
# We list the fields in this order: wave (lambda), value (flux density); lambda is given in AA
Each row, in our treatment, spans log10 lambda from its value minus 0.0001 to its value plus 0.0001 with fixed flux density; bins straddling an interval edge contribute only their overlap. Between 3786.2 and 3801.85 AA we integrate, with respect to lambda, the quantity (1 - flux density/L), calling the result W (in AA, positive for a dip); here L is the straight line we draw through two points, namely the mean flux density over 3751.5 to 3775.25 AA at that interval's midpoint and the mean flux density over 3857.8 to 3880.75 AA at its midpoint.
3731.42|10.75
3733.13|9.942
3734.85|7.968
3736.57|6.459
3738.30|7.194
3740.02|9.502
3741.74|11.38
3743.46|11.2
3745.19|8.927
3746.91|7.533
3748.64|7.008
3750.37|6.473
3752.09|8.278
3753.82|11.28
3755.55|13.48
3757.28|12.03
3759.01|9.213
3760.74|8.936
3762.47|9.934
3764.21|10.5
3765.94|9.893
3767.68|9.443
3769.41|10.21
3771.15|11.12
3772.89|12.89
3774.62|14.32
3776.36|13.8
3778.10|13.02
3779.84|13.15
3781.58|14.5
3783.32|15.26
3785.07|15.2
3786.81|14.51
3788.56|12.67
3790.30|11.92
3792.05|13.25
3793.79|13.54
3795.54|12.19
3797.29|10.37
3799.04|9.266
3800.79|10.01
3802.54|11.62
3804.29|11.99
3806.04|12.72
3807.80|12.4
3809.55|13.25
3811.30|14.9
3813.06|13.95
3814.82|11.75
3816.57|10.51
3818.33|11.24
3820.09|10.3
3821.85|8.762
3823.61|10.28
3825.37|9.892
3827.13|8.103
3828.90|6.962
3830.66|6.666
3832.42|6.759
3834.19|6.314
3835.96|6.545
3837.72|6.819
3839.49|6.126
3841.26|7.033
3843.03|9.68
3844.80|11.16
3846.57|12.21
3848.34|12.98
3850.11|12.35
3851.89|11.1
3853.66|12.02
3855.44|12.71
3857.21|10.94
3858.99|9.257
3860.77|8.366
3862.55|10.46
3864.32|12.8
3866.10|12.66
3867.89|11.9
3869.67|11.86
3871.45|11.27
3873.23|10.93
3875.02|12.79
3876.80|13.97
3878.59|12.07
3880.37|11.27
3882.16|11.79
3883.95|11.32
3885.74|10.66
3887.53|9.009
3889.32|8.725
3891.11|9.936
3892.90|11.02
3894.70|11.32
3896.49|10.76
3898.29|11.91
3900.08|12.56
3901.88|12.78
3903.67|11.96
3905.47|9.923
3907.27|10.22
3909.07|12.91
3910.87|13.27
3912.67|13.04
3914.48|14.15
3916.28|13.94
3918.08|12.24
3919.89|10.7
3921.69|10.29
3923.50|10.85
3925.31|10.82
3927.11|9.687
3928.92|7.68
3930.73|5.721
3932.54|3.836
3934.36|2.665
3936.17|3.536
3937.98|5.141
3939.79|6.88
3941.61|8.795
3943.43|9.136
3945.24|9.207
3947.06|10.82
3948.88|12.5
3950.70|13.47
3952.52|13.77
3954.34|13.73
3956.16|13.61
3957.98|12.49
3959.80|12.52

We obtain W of -1.29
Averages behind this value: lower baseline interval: 10.8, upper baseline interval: 11.5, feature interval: 11.9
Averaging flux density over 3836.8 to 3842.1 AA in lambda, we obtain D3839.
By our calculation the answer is 6.66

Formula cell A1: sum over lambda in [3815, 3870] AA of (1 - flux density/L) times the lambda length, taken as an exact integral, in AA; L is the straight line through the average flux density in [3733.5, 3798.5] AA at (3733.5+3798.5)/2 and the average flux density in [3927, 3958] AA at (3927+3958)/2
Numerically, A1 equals 1.4 AA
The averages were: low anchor 11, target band 9.84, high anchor 8.93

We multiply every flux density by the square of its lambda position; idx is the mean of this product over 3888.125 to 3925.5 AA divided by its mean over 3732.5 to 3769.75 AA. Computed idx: 1.34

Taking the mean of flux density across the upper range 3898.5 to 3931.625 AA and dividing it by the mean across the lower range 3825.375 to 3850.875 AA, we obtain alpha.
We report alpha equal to 1.31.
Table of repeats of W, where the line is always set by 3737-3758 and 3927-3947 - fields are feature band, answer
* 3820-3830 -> -0.7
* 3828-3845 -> 1.8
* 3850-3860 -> -4.4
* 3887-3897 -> -3.9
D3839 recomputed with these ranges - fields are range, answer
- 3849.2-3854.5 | 11.8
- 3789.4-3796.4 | 12.7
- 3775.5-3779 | 13.4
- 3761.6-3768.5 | 9.94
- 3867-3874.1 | 11.5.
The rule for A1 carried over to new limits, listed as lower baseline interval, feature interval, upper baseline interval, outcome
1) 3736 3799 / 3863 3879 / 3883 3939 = -2.84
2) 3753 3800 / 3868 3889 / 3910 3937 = -2.42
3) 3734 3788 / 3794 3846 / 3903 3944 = 1.81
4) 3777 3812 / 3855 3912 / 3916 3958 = -3.30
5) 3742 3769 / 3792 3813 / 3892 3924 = -3.65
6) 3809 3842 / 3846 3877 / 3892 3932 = -4.93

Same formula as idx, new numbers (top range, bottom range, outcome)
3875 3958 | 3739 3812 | 0.99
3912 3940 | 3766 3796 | 0.74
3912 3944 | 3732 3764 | 1.04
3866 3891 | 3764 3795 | 0.94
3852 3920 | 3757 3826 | 1.02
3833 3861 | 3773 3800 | 0.77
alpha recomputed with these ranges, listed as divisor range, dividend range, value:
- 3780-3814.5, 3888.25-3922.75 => 0.91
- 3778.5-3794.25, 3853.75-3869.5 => 0.81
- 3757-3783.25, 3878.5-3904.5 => 0.95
